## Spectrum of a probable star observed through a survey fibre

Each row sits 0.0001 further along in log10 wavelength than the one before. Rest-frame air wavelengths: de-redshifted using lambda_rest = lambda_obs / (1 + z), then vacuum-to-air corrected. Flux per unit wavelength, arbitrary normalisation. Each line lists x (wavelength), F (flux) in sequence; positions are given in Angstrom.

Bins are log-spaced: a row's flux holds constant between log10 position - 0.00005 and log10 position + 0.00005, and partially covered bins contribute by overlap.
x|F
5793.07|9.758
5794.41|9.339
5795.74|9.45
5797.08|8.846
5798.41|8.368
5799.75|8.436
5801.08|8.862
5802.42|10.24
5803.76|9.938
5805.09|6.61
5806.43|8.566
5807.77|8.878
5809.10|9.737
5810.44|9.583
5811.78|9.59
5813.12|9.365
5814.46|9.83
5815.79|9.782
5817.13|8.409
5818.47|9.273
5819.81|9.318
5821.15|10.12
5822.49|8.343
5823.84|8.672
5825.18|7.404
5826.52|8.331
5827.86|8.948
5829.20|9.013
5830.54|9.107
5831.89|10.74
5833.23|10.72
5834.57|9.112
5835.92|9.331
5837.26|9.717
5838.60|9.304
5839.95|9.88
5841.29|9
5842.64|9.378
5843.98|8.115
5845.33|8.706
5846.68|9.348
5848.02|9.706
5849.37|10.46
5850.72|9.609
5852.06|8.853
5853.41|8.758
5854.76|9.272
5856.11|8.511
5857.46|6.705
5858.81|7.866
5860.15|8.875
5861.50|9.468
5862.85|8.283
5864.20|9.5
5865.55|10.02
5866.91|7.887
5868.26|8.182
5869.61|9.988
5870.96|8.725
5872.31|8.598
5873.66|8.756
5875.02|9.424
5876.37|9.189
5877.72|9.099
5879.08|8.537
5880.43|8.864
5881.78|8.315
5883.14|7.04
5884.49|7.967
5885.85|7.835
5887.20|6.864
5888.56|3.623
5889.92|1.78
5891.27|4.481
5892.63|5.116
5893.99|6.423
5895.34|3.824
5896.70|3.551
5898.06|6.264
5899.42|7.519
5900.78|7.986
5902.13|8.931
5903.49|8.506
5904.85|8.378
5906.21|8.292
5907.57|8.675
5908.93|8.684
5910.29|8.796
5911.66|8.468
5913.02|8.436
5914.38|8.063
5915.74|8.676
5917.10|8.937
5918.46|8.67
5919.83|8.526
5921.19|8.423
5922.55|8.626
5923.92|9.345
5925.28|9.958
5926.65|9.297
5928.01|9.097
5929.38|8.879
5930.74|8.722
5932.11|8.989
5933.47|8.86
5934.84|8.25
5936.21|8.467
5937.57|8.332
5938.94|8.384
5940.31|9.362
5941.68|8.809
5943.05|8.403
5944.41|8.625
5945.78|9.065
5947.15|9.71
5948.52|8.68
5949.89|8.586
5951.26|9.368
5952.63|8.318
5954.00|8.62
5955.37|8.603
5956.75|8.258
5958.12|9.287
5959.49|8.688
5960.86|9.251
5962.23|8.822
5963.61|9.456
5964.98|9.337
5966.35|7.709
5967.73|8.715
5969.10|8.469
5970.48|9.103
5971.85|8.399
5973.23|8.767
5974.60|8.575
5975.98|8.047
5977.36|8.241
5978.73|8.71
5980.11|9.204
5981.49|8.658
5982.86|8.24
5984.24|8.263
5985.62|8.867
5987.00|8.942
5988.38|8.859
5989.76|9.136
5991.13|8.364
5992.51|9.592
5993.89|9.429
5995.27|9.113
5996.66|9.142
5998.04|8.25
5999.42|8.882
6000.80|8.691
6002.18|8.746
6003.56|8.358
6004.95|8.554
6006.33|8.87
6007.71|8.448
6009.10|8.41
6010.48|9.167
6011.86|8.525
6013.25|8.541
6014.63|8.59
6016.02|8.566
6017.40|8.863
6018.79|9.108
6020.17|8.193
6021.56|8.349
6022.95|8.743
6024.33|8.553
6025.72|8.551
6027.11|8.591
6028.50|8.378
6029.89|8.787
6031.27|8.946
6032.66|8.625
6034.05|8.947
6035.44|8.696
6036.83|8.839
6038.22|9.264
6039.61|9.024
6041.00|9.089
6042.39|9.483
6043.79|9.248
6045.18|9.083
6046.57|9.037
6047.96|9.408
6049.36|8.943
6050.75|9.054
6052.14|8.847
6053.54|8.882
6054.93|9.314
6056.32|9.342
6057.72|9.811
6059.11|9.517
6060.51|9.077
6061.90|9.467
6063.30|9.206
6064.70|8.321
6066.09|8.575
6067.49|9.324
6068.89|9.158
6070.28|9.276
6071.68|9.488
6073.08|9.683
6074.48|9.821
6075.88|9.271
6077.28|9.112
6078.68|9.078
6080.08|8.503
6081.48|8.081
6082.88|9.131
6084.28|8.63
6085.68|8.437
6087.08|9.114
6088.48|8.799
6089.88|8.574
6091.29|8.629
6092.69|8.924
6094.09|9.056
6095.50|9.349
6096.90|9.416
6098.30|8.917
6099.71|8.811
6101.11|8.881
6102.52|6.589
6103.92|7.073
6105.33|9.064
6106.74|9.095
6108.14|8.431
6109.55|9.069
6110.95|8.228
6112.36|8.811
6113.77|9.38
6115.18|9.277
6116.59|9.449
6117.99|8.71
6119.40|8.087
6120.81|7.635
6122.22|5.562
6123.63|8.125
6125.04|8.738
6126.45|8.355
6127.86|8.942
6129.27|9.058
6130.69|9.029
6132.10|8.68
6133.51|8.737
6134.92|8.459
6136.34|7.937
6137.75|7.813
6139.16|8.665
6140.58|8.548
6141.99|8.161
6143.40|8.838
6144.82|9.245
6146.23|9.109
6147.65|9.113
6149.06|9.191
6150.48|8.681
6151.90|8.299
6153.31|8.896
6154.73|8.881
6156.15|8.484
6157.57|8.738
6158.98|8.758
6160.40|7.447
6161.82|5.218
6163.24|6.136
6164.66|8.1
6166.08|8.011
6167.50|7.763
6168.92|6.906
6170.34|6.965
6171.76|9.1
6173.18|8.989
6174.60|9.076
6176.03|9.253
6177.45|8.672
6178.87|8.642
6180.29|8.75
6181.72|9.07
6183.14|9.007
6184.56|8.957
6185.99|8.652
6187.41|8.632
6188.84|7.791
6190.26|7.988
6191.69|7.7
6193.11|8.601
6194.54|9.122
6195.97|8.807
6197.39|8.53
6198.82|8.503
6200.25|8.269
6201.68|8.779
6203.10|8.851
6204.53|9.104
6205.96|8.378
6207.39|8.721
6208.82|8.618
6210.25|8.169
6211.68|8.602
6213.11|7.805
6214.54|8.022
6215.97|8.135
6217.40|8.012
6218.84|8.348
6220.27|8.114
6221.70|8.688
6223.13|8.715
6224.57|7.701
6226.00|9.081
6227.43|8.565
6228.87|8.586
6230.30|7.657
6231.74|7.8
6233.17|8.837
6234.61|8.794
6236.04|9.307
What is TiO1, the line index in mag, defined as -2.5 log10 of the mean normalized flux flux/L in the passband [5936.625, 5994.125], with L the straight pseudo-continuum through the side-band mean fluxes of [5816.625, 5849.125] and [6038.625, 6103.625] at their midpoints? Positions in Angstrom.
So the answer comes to 0.039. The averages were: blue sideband 9.19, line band 8.76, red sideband 9.01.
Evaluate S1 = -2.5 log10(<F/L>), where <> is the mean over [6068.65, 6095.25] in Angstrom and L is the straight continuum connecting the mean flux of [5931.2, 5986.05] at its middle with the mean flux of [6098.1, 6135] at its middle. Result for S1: -0.06 mag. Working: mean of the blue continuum 8.71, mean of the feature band 8.99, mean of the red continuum 8.48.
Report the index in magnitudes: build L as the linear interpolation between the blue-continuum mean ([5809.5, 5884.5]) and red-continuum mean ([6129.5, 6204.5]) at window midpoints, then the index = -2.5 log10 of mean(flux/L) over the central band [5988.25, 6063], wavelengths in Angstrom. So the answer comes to -0.02 mag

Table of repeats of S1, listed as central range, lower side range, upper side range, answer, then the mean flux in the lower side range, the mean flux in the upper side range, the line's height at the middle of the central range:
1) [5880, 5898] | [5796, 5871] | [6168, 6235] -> 0.48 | 9.07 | 8.47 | 8.98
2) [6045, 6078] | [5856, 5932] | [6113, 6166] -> -0.12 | 7.99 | 8.39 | 8.26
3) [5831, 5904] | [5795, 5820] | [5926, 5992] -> 0.10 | 9.11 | 8.75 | 8.97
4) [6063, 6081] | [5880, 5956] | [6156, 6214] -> -0.12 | 7.99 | 8.33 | 8.19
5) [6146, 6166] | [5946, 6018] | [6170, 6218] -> 0.05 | 8.75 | 8.55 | 8.59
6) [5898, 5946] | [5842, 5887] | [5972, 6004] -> 0.02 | 8.76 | 8.74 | 8.75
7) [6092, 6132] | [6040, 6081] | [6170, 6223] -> 0.04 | 9.18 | 8.54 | 8.94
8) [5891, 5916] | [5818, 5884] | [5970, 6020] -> 0.21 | 8.98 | 8.72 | 8.89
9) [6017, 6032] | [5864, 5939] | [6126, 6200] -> -0.06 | 8.01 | 8.44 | 8.21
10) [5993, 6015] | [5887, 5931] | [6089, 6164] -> -0.10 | 7.57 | 8.48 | 7.97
